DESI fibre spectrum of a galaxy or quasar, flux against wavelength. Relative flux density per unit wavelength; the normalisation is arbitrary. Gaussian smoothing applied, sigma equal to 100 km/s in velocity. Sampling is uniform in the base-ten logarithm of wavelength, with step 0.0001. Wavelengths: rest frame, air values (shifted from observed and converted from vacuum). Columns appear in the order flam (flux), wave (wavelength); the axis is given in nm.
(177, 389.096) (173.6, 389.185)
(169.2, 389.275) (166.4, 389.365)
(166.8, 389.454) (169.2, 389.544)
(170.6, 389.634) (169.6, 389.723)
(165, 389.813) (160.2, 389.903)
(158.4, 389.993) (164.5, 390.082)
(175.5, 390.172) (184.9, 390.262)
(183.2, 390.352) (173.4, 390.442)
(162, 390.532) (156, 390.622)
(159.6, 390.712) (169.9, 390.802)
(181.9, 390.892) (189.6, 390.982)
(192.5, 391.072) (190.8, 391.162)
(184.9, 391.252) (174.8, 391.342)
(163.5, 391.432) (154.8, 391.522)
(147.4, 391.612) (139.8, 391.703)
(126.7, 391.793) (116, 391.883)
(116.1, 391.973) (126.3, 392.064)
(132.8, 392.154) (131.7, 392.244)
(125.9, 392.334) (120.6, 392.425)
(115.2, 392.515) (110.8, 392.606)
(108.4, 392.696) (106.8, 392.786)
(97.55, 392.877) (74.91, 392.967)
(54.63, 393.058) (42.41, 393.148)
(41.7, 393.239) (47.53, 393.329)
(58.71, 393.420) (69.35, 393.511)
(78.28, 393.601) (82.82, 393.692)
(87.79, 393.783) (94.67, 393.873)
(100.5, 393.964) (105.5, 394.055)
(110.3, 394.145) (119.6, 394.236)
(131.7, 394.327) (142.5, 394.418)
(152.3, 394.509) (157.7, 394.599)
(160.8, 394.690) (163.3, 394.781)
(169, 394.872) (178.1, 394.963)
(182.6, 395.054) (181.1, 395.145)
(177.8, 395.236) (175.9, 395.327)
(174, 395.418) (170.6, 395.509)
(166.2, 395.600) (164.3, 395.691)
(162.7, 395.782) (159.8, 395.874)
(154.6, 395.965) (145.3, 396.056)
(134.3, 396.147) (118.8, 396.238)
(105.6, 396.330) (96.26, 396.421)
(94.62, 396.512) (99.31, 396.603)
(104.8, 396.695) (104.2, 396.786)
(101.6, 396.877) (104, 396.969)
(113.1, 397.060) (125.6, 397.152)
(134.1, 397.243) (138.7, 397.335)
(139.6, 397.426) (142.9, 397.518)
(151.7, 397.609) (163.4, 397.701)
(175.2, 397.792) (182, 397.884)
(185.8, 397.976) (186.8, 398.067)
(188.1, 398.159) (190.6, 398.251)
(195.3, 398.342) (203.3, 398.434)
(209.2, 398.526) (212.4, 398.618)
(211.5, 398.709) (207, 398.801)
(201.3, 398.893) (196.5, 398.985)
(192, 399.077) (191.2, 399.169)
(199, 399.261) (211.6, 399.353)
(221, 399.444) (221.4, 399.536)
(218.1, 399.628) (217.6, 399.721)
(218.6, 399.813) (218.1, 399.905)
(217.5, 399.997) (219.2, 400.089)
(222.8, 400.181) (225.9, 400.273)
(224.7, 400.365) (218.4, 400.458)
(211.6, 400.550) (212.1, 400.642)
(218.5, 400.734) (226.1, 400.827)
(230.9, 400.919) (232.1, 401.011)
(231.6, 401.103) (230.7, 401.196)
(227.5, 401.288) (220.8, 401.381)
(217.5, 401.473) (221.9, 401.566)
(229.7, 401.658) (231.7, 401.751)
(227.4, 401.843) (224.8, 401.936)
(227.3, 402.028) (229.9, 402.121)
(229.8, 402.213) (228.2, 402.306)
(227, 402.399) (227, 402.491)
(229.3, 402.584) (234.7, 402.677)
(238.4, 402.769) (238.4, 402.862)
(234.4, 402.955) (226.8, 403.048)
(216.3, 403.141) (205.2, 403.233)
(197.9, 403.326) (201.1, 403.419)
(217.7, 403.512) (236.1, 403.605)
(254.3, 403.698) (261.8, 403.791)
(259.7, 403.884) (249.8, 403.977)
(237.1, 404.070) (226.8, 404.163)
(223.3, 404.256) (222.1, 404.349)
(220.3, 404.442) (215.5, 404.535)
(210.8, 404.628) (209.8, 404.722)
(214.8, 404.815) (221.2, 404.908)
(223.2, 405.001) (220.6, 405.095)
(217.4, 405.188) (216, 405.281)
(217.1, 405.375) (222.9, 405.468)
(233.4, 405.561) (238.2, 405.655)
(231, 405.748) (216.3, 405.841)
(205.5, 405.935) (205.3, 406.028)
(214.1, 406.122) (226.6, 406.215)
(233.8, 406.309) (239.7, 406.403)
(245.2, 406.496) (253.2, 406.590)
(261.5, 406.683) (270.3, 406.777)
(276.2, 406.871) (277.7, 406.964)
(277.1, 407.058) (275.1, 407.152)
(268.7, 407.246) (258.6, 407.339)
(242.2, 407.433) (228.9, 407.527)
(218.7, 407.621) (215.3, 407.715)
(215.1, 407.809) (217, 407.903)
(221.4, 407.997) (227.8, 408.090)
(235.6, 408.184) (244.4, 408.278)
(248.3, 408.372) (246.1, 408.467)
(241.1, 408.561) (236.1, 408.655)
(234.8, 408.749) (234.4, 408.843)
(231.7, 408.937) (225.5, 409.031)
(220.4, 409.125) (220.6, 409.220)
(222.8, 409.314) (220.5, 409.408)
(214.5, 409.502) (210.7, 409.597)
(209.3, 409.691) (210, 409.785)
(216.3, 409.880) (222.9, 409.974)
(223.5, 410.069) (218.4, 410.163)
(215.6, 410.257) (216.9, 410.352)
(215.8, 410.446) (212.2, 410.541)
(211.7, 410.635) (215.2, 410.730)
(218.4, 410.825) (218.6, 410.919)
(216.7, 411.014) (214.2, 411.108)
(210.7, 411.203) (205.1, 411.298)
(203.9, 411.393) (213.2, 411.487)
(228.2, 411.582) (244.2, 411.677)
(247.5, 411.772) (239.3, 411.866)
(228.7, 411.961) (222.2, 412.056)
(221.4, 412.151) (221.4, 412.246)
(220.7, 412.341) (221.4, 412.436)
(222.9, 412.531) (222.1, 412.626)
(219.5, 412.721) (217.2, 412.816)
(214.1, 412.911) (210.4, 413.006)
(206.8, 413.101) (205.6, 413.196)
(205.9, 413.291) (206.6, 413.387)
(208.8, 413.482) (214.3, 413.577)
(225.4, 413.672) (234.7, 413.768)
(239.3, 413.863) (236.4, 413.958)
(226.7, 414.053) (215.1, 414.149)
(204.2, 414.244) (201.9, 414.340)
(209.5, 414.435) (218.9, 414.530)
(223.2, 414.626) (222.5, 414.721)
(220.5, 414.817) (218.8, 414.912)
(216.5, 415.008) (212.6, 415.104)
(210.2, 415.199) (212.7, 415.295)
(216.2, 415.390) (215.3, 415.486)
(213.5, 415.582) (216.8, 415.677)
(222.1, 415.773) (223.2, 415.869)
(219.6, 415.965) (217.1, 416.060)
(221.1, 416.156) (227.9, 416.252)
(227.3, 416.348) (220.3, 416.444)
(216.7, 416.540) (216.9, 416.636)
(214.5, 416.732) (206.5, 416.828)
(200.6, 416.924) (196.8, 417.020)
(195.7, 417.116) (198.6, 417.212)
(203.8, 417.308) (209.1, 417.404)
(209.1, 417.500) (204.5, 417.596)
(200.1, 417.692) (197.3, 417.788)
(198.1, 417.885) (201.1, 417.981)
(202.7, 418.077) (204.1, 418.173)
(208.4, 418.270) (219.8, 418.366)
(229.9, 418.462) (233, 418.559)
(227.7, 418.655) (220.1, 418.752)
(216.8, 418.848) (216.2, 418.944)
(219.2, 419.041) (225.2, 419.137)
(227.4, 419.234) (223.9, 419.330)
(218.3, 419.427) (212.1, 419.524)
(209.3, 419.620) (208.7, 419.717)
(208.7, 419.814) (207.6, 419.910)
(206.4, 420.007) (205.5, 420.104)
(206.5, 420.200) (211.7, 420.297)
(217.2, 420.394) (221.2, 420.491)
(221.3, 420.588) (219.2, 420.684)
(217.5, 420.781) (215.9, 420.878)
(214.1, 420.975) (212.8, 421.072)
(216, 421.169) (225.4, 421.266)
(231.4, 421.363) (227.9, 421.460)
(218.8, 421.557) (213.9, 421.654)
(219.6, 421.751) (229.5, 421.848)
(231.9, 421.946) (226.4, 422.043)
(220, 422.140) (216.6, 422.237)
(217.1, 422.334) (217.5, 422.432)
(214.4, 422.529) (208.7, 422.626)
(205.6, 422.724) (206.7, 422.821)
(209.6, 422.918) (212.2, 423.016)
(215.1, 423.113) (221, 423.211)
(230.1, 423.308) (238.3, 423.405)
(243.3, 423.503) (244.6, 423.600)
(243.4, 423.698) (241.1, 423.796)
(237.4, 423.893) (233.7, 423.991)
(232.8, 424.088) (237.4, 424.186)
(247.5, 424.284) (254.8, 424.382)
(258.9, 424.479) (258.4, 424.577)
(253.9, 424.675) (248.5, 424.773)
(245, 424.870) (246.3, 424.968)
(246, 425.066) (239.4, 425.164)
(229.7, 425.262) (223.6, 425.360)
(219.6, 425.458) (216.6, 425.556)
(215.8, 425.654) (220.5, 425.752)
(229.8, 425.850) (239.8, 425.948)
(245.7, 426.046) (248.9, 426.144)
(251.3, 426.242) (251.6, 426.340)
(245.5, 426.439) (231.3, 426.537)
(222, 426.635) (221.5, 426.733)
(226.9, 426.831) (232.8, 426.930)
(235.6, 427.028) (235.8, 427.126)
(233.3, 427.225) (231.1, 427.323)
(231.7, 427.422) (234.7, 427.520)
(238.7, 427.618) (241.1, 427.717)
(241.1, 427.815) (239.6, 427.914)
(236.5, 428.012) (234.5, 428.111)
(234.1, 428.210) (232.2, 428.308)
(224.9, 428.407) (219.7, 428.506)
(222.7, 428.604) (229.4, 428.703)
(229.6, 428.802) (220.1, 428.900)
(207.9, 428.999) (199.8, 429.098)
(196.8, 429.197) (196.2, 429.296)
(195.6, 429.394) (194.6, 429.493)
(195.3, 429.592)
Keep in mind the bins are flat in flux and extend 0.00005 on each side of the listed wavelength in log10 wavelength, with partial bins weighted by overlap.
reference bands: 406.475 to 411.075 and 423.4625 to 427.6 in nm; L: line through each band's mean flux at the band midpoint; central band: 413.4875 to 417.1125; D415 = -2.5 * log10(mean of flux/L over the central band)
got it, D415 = 0.08 mag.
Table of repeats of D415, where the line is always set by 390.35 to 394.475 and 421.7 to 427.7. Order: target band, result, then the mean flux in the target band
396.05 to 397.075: 0.25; 109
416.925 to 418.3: 0.03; 202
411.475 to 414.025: -0.16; 222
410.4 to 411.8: -0.17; 218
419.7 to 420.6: 0.03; 211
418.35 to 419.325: -0.06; 224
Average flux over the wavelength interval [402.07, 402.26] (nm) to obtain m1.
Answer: 230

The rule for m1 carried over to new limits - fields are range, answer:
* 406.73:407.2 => 275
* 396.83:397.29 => 116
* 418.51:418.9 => 224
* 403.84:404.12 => 249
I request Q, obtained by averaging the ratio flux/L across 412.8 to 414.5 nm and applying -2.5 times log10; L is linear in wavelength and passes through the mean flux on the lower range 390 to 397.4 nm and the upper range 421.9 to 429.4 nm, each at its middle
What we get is -0.12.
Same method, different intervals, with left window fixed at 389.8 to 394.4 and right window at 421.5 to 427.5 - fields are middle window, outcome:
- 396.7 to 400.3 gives -0.217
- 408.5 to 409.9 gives -0.219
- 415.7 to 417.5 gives -0.035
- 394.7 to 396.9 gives -0.046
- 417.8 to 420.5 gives 0.002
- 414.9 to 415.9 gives -0.069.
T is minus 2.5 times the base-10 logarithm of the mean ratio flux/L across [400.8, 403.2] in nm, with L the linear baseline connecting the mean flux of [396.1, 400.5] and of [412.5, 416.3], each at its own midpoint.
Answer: -0.235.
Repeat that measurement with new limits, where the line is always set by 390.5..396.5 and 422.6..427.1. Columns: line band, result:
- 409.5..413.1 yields -0.15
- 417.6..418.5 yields 0.03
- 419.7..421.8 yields 0.03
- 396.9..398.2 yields -0.04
